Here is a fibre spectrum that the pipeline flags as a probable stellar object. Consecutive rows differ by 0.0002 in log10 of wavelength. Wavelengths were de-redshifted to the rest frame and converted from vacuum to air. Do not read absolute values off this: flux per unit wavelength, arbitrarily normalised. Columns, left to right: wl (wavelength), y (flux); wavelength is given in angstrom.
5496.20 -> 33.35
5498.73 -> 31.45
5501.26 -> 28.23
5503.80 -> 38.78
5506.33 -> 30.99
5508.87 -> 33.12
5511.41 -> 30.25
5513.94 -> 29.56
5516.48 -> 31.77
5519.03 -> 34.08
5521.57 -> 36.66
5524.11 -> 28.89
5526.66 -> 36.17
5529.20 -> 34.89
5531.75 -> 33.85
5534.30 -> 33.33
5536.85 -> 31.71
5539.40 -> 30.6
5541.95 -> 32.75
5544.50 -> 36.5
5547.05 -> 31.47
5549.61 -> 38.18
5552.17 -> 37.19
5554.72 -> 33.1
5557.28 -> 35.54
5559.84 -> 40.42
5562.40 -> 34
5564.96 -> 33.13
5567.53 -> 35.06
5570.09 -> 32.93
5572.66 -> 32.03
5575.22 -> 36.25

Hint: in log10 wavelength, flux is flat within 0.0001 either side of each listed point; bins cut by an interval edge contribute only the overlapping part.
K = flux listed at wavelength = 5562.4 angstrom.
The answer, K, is 34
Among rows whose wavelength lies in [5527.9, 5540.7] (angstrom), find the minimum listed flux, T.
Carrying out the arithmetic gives 30.6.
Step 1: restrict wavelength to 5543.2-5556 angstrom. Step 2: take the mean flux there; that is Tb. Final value 35.3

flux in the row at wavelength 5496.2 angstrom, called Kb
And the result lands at 33.35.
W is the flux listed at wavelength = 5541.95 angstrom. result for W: 32.75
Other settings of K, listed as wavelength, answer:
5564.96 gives 33.13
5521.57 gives 36.66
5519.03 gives 34.08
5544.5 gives 36.5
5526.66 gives 36.17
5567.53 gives 35.06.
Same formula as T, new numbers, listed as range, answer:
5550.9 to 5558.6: 33.1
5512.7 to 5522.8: 29.56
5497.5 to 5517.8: 28.23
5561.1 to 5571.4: 32.93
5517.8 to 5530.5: 28.89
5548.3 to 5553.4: 37.19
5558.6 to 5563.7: 34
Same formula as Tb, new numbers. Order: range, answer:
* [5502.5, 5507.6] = 34.8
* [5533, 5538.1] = 32.5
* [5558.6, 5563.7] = 37.2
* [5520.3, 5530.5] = 34.2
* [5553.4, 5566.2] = 35.3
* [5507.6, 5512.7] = 31.7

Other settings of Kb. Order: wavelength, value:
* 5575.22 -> 36.25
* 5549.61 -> 38.18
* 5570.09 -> 32.93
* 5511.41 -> 30.25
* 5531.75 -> 33.85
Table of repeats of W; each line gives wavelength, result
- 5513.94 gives 29.56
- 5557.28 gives 35.54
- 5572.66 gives 32.03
